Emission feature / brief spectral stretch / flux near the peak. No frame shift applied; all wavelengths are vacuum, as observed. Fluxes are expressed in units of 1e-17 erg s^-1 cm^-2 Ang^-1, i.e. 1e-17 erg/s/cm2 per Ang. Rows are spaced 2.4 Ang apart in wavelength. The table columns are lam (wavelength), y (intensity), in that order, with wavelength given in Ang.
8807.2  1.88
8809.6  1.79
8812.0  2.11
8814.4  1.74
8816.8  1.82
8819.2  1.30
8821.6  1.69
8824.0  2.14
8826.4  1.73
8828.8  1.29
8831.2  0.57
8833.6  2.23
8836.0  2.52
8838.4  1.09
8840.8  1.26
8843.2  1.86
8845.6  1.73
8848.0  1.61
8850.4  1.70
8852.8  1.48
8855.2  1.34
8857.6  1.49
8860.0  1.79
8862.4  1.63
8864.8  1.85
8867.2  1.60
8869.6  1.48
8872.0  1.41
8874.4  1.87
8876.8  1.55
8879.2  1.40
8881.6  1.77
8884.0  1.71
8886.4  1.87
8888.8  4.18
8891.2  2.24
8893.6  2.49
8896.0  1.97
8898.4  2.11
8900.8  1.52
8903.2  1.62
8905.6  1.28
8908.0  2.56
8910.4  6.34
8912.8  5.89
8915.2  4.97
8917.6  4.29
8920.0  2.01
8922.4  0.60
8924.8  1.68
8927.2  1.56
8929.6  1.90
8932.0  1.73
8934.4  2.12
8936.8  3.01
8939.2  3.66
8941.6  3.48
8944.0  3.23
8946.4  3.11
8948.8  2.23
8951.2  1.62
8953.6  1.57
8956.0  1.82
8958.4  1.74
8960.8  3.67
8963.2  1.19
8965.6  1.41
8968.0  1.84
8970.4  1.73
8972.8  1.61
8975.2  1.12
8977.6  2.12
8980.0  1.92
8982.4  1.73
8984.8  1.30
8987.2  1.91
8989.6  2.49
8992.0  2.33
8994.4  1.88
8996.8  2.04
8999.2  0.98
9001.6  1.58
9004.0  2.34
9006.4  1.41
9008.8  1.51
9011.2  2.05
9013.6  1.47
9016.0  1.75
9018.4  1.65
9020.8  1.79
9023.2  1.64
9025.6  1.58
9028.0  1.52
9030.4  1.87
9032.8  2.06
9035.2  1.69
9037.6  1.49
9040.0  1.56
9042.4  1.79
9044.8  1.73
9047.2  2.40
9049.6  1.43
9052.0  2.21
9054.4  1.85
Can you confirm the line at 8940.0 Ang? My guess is [N II]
